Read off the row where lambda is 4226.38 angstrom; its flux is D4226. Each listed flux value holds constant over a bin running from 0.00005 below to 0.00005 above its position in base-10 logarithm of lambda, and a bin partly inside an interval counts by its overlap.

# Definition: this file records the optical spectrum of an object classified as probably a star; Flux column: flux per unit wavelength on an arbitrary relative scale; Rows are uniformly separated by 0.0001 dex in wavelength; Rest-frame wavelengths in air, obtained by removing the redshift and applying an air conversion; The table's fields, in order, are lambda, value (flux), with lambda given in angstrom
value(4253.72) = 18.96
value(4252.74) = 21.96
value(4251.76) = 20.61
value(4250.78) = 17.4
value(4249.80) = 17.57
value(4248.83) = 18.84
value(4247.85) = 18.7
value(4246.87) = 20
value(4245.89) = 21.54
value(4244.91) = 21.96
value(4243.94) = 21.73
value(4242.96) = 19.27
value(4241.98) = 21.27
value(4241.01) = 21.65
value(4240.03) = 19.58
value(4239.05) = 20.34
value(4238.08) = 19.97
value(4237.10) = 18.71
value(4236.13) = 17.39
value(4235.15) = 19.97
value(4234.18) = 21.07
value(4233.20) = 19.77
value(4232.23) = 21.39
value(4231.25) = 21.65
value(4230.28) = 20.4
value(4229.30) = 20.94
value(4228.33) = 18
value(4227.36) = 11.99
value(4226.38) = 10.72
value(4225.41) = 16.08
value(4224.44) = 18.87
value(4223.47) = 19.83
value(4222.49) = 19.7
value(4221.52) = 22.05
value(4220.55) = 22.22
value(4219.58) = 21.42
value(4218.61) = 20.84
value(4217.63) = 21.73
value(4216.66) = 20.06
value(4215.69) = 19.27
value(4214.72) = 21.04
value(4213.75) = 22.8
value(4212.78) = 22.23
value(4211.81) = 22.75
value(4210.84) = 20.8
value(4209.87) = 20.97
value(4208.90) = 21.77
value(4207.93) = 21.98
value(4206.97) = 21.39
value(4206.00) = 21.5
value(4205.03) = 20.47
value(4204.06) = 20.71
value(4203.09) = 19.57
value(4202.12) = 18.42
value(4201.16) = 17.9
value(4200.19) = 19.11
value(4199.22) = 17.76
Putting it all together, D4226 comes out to 10.72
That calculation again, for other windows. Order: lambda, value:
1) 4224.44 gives 18.87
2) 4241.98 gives 21.27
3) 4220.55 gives 22.22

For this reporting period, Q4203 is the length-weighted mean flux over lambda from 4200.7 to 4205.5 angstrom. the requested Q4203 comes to 19.4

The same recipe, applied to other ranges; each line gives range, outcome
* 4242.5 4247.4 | 20.9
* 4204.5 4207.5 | 21.2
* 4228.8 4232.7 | 21.1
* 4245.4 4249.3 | 19.7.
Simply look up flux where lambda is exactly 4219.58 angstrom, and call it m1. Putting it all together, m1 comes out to 21.42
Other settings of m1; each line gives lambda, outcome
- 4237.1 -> 18.71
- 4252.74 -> 21.96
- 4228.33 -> 18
